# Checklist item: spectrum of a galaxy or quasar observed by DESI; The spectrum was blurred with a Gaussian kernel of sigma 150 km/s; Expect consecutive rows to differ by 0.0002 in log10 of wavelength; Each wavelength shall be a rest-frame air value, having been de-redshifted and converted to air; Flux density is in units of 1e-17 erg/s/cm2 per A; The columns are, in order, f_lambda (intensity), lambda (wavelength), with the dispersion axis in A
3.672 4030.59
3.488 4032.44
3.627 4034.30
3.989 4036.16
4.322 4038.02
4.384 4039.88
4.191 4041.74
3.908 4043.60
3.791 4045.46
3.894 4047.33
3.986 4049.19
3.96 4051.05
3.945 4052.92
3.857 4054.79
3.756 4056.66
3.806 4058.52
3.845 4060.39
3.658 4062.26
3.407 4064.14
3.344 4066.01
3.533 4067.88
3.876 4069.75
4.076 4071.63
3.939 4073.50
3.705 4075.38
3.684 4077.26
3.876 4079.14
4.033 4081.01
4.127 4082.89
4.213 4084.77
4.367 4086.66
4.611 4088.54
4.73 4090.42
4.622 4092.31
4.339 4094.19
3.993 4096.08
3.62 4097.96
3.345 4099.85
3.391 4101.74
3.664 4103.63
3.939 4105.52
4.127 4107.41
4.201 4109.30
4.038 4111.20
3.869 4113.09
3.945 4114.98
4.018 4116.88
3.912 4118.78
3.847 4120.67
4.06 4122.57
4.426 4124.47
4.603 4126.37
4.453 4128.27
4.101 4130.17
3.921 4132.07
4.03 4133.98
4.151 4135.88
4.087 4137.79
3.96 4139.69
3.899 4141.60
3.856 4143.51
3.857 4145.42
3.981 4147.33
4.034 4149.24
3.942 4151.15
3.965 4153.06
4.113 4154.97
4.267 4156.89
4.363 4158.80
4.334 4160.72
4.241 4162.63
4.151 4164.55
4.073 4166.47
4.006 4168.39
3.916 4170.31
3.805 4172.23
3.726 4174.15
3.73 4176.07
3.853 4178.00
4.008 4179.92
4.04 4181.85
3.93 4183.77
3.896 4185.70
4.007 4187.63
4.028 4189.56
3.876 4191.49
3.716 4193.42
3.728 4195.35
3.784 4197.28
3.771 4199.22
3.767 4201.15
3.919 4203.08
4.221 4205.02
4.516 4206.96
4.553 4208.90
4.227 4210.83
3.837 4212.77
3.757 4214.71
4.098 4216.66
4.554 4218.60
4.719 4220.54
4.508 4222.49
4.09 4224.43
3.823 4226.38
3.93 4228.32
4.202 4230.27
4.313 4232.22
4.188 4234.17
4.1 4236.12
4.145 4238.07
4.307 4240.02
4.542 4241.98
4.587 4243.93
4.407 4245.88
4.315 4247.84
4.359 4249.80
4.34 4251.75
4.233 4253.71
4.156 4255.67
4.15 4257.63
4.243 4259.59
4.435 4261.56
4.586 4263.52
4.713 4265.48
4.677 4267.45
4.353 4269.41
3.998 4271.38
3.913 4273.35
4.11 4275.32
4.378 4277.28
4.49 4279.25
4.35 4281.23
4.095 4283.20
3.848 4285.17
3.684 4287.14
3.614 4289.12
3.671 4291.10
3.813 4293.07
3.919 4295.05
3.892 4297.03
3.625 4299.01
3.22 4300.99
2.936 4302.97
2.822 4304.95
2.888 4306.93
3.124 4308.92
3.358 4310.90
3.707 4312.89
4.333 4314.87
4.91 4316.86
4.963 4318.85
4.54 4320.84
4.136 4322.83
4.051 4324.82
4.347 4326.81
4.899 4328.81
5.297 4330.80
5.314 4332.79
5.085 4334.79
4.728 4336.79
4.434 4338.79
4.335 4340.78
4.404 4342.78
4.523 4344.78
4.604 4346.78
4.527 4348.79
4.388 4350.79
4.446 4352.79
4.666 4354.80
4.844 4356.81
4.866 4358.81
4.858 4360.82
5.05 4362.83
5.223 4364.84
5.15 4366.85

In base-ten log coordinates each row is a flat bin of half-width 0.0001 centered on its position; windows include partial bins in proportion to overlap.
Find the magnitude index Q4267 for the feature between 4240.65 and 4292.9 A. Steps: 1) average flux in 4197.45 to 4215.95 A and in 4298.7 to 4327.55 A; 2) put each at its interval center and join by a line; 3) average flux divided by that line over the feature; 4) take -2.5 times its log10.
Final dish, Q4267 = -0.086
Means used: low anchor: 4.05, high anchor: 3.8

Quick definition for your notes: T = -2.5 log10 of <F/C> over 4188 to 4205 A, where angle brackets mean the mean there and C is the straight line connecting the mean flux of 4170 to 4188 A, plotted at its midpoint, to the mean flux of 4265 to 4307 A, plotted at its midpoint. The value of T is 0.01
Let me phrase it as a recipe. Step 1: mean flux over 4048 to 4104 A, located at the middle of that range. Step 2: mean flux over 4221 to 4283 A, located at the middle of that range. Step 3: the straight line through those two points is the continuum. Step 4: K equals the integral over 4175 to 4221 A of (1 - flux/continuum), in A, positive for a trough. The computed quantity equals 1.8 A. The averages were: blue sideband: 3.91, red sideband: 4.29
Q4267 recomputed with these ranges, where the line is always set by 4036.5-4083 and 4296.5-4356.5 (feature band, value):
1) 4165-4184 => 0.03 mag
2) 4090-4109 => -0.01 mag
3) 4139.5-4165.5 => -0.02 mag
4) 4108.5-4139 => -0.04 mag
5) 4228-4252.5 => -0.05 mag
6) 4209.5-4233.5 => -0.02 mag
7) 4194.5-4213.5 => 0.01 mag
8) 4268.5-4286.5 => 0.00 mag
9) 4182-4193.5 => 0.03 mag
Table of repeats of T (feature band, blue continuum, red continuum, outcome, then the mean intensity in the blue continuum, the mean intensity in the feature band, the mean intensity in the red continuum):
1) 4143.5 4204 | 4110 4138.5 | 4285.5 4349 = 0.04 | 4.1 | 3.96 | 4.11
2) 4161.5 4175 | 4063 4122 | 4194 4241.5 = 0.02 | 3.95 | 4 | 4.13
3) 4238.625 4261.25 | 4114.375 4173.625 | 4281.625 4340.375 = -0.07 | 4.07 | 4.33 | 4.05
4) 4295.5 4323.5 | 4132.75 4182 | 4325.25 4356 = 0.21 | 4.01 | 3.75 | 4.66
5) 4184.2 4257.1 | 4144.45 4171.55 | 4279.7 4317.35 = -0.07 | 4.09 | 4.15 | 3.67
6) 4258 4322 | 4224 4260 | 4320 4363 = 0.12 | 4.24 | 3.98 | 4.64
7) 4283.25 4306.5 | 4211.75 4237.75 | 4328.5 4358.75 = 0.25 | 4.16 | 3.56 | 4.7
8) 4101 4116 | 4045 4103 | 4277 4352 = 0.01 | 3.91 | 3.9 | 4.14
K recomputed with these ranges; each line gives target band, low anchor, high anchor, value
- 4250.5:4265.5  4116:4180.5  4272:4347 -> -0.89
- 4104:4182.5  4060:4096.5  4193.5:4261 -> 0.74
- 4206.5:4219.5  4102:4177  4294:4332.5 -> -0.64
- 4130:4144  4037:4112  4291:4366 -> 0.13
